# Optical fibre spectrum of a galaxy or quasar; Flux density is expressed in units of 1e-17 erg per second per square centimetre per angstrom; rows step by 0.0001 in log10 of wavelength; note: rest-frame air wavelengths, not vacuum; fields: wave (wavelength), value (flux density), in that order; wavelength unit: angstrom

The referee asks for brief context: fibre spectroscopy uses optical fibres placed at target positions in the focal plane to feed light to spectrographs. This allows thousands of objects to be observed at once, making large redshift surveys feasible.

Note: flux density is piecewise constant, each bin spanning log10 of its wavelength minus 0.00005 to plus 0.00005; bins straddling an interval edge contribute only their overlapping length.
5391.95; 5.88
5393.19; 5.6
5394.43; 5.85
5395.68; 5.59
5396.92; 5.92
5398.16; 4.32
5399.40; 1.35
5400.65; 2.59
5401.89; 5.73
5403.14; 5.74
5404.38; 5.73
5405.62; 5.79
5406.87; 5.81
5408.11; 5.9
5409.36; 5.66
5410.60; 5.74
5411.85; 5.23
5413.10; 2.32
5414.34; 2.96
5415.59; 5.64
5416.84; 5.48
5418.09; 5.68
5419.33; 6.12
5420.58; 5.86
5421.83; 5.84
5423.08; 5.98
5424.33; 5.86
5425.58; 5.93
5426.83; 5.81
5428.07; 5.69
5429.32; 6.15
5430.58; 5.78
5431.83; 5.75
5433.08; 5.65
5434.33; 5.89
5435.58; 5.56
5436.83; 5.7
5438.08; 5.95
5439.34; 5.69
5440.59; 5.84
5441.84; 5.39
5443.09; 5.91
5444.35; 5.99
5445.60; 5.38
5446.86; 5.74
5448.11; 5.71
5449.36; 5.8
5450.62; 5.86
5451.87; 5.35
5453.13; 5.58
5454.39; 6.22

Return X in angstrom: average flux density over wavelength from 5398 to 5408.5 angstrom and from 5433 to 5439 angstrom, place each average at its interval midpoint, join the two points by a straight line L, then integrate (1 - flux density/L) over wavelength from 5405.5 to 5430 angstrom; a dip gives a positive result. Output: -1.2 angstrom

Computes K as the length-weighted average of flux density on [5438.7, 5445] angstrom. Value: 5.76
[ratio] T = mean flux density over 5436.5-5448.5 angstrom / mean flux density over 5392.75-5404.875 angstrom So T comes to 1.2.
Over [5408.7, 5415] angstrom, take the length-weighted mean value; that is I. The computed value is 4.39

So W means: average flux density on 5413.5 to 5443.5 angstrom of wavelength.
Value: 5.65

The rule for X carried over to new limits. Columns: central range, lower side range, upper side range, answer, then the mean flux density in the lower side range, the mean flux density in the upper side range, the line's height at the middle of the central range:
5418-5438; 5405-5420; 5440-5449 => -1.4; 5.2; 5.71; 5.45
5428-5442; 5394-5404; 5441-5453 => -0.9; 4.64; 5.68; 5.42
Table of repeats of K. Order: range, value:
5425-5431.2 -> 5.87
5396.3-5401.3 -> 3.56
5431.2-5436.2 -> 5.72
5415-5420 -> 5.73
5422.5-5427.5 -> 5.9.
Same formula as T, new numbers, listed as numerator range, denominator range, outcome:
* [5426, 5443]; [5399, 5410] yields 1.15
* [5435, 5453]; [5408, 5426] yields 1.07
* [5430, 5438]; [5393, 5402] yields 1.27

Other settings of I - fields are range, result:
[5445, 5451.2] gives 5.7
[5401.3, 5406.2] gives 5.75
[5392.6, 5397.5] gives 5.74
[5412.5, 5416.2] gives 3.64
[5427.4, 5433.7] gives 5.81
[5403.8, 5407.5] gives 5.78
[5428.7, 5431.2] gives 5.94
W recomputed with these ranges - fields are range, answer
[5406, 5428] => 5.41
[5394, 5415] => 4.83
